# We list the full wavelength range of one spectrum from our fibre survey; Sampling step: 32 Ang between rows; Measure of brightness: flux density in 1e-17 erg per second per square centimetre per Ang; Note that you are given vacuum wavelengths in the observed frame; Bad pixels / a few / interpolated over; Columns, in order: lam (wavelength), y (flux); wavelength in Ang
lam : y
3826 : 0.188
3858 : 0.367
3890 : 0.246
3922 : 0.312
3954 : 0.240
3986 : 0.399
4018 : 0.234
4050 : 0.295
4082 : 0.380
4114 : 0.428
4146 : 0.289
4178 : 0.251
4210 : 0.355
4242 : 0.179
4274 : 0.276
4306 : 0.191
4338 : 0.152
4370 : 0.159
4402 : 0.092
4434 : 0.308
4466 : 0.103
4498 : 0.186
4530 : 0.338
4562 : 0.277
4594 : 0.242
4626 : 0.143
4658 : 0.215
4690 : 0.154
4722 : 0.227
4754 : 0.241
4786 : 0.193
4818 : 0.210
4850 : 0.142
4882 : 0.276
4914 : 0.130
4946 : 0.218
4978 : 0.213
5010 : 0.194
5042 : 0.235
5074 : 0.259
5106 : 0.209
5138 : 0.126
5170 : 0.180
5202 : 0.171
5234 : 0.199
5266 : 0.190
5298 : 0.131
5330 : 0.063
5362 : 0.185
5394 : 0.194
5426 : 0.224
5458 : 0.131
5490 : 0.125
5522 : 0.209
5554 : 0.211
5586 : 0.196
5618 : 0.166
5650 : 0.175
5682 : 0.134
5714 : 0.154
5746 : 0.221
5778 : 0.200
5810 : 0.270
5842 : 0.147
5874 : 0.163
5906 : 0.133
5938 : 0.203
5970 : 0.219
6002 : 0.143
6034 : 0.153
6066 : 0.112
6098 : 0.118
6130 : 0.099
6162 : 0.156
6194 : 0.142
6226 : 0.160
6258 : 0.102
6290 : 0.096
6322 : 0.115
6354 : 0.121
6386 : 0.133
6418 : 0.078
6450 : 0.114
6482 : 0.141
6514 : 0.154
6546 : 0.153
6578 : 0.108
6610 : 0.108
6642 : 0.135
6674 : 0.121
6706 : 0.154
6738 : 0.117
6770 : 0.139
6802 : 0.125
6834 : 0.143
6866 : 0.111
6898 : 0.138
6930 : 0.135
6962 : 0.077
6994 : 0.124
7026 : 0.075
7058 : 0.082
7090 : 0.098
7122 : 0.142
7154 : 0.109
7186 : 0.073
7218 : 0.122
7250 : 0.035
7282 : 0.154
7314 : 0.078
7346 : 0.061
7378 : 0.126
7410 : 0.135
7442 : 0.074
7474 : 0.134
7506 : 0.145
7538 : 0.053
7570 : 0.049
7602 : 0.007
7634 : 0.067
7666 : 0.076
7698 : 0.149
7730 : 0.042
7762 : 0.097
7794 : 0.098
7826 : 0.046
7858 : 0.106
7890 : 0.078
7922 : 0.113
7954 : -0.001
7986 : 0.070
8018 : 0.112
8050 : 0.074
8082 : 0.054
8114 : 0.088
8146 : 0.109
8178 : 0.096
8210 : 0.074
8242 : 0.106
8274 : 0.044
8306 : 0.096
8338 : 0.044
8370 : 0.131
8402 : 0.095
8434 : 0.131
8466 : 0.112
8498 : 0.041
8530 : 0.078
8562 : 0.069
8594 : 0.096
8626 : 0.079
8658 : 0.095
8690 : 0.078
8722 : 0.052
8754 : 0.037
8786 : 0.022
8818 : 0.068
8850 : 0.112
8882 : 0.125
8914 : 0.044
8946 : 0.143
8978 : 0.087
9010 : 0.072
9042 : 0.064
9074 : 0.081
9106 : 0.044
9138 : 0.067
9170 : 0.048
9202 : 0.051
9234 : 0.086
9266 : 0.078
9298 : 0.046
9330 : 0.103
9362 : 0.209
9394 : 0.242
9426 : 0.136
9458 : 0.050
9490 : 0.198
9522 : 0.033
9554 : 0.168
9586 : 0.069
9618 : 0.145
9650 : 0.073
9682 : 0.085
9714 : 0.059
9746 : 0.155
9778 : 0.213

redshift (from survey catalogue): 1.516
